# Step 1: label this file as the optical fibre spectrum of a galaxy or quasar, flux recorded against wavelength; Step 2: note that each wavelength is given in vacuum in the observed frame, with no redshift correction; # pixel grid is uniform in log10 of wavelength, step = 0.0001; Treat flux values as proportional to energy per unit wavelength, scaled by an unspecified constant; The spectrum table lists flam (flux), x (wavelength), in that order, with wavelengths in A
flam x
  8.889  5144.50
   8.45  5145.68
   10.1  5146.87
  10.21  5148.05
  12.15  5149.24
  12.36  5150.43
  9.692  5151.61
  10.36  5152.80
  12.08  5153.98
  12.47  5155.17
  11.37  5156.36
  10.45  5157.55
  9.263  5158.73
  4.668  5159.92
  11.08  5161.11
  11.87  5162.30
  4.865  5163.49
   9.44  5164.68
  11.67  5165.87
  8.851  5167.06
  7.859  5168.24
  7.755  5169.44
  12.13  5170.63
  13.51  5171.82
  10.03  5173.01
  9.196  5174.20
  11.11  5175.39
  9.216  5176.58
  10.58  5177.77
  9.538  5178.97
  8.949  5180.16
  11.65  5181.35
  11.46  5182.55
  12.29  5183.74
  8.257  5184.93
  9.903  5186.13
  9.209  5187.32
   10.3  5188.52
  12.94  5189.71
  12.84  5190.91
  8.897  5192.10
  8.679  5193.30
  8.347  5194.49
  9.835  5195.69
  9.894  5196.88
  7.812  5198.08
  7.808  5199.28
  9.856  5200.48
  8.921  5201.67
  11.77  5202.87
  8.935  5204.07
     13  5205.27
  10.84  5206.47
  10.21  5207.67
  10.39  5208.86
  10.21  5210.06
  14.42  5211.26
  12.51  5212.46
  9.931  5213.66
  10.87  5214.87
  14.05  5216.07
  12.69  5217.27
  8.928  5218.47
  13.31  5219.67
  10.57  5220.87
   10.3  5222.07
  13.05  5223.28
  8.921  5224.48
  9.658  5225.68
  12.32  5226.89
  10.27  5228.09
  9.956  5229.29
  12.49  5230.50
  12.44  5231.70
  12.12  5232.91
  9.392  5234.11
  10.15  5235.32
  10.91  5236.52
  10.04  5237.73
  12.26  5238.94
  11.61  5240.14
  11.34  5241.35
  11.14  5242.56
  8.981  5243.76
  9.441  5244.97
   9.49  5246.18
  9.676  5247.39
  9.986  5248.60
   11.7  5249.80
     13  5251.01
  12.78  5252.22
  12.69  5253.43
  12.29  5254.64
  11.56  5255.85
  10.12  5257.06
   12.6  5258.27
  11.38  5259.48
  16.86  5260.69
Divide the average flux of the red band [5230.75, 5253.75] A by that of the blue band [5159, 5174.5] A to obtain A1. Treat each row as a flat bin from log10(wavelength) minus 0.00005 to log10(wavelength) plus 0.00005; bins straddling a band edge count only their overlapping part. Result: 1.16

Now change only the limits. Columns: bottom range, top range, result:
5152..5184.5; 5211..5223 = 1.16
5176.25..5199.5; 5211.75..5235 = 1.13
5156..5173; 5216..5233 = 1.18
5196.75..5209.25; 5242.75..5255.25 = 1.11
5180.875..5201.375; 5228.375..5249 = 1.07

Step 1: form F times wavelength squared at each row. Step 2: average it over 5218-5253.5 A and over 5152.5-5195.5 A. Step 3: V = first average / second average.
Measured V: 1.11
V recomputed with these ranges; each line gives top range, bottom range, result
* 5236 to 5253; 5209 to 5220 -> 0.94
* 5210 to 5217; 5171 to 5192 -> 1.16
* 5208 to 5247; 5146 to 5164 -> 1.12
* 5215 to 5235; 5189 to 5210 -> 1.13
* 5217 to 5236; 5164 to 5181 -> 1.13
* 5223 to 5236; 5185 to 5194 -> 1.08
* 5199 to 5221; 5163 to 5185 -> 1.12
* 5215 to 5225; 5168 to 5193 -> 1.12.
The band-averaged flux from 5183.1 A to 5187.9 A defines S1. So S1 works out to 9.94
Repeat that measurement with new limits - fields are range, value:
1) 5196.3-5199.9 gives 8.48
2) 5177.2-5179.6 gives 10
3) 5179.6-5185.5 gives 10.5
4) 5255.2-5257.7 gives 10.9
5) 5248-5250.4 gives 10.9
